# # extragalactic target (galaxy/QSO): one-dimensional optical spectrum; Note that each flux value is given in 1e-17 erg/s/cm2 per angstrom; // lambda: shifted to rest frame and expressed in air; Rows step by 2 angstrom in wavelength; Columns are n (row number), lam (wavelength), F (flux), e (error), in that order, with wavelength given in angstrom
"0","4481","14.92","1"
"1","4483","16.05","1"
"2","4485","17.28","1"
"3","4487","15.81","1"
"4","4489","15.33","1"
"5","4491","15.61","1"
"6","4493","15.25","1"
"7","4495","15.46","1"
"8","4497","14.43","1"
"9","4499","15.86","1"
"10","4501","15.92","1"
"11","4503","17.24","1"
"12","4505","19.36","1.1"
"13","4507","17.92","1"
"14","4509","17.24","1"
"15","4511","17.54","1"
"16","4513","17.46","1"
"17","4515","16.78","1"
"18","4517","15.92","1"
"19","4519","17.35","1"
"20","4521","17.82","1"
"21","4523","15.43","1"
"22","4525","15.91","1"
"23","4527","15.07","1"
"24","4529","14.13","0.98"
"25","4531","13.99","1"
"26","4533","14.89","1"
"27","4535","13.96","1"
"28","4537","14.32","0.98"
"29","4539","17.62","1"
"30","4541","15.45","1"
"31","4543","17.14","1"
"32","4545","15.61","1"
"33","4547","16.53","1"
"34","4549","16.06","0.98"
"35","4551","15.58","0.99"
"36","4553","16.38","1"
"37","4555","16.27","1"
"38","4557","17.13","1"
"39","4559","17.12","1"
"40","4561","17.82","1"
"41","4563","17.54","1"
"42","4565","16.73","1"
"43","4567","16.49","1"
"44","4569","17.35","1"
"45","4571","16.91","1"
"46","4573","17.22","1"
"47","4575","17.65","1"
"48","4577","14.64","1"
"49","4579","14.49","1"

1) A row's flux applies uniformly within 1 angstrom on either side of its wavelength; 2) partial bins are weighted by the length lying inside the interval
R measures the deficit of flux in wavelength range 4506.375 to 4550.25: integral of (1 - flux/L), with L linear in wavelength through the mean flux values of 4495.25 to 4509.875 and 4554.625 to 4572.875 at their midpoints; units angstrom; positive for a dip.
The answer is 2.1 angstrom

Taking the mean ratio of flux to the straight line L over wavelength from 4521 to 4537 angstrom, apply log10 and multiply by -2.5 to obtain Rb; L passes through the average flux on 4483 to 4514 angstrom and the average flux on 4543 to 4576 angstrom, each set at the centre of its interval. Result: 0.12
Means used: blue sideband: 16.5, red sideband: 16.8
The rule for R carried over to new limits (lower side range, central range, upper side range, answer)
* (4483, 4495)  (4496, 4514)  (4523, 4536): -1.88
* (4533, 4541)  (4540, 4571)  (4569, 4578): -1.23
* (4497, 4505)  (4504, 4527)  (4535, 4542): -1.35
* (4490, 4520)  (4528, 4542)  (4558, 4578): 1.56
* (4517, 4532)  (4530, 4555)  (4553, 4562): 1.16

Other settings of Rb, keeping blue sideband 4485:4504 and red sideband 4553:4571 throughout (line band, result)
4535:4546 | 0.05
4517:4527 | -0.01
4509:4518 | -0.06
